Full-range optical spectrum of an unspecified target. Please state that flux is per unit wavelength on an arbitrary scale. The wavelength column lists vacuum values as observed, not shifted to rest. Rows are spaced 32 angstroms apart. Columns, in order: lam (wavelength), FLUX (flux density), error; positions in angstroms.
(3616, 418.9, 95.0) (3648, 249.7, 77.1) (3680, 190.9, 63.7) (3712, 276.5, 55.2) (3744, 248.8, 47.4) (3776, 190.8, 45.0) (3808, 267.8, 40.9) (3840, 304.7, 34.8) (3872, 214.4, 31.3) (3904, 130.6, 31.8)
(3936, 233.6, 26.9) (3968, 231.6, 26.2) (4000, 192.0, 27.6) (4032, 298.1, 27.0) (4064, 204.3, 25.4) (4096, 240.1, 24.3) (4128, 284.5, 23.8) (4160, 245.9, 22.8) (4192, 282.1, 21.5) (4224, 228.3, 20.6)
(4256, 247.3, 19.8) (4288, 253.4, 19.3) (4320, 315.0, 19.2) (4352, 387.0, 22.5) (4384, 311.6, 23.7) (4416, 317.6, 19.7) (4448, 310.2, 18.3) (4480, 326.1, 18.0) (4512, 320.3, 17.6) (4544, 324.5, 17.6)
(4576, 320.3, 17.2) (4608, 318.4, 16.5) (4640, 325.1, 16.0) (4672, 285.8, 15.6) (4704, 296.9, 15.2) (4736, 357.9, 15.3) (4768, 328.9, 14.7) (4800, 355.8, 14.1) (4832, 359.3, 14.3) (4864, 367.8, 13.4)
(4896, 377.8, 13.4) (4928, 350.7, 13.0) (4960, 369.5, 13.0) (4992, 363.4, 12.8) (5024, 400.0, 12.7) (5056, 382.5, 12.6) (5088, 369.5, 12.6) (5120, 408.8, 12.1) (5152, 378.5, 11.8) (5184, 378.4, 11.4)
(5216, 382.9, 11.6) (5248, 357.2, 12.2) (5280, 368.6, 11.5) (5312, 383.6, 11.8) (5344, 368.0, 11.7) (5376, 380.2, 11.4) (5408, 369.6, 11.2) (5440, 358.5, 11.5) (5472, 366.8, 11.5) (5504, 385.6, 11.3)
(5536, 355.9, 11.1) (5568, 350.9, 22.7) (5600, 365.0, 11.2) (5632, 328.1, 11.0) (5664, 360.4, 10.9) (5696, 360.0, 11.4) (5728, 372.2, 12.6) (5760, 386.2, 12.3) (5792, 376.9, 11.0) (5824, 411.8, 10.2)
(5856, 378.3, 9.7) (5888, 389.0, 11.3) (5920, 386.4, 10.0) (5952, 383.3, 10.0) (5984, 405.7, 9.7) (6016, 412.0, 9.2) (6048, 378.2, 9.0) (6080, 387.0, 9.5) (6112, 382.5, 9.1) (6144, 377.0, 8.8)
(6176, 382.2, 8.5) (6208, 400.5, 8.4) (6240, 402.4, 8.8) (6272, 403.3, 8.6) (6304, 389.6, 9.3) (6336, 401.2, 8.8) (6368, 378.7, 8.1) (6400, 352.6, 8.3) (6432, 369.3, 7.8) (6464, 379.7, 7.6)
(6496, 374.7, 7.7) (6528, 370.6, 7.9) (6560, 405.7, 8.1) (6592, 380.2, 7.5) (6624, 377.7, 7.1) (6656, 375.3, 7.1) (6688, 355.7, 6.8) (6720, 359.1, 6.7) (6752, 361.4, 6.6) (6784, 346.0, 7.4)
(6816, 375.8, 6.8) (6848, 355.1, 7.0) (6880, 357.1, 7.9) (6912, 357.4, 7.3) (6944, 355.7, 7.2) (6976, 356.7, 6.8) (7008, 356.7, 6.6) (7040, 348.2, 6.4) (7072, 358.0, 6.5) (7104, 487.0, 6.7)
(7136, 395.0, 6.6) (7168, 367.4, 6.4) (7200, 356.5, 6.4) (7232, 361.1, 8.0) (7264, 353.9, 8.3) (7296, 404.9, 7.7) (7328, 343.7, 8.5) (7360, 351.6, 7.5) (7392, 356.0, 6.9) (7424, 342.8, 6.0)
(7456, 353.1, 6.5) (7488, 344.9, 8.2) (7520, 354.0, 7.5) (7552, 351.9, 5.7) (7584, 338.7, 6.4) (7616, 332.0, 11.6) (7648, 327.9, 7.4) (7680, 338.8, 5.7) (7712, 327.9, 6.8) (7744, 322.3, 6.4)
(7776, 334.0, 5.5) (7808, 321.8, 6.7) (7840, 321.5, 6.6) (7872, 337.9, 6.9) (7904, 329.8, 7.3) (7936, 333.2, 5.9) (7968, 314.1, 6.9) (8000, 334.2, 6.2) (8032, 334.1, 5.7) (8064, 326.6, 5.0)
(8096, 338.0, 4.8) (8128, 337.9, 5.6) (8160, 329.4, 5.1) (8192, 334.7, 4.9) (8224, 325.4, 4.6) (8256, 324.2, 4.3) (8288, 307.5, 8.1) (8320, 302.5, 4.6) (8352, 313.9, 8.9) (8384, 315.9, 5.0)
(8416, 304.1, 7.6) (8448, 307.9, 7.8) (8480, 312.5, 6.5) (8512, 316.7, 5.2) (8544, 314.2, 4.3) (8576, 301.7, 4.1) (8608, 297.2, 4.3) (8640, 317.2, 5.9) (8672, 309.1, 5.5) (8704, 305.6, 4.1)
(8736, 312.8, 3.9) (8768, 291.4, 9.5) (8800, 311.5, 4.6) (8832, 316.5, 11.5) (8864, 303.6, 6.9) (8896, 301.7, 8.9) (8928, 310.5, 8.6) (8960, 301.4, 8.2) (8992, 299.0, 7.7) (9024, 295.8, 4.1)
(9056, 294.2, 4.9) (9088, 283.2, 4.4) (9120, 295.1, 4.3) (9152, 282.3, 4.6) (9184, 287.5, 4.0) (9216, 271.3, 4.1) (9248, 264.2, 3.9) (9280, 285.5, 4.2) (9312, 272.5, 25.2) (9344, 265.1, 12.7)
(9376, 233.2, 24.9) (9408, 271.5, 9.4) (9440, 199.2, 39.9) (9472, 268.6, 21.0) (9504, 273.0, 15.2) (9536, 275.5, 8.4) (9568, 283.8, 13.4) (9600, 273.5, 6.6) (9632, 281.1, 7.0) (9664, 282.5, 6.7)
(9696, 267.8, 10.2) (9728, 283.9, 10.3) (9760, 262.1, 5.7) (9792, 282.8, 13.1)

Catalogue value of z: 0.08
